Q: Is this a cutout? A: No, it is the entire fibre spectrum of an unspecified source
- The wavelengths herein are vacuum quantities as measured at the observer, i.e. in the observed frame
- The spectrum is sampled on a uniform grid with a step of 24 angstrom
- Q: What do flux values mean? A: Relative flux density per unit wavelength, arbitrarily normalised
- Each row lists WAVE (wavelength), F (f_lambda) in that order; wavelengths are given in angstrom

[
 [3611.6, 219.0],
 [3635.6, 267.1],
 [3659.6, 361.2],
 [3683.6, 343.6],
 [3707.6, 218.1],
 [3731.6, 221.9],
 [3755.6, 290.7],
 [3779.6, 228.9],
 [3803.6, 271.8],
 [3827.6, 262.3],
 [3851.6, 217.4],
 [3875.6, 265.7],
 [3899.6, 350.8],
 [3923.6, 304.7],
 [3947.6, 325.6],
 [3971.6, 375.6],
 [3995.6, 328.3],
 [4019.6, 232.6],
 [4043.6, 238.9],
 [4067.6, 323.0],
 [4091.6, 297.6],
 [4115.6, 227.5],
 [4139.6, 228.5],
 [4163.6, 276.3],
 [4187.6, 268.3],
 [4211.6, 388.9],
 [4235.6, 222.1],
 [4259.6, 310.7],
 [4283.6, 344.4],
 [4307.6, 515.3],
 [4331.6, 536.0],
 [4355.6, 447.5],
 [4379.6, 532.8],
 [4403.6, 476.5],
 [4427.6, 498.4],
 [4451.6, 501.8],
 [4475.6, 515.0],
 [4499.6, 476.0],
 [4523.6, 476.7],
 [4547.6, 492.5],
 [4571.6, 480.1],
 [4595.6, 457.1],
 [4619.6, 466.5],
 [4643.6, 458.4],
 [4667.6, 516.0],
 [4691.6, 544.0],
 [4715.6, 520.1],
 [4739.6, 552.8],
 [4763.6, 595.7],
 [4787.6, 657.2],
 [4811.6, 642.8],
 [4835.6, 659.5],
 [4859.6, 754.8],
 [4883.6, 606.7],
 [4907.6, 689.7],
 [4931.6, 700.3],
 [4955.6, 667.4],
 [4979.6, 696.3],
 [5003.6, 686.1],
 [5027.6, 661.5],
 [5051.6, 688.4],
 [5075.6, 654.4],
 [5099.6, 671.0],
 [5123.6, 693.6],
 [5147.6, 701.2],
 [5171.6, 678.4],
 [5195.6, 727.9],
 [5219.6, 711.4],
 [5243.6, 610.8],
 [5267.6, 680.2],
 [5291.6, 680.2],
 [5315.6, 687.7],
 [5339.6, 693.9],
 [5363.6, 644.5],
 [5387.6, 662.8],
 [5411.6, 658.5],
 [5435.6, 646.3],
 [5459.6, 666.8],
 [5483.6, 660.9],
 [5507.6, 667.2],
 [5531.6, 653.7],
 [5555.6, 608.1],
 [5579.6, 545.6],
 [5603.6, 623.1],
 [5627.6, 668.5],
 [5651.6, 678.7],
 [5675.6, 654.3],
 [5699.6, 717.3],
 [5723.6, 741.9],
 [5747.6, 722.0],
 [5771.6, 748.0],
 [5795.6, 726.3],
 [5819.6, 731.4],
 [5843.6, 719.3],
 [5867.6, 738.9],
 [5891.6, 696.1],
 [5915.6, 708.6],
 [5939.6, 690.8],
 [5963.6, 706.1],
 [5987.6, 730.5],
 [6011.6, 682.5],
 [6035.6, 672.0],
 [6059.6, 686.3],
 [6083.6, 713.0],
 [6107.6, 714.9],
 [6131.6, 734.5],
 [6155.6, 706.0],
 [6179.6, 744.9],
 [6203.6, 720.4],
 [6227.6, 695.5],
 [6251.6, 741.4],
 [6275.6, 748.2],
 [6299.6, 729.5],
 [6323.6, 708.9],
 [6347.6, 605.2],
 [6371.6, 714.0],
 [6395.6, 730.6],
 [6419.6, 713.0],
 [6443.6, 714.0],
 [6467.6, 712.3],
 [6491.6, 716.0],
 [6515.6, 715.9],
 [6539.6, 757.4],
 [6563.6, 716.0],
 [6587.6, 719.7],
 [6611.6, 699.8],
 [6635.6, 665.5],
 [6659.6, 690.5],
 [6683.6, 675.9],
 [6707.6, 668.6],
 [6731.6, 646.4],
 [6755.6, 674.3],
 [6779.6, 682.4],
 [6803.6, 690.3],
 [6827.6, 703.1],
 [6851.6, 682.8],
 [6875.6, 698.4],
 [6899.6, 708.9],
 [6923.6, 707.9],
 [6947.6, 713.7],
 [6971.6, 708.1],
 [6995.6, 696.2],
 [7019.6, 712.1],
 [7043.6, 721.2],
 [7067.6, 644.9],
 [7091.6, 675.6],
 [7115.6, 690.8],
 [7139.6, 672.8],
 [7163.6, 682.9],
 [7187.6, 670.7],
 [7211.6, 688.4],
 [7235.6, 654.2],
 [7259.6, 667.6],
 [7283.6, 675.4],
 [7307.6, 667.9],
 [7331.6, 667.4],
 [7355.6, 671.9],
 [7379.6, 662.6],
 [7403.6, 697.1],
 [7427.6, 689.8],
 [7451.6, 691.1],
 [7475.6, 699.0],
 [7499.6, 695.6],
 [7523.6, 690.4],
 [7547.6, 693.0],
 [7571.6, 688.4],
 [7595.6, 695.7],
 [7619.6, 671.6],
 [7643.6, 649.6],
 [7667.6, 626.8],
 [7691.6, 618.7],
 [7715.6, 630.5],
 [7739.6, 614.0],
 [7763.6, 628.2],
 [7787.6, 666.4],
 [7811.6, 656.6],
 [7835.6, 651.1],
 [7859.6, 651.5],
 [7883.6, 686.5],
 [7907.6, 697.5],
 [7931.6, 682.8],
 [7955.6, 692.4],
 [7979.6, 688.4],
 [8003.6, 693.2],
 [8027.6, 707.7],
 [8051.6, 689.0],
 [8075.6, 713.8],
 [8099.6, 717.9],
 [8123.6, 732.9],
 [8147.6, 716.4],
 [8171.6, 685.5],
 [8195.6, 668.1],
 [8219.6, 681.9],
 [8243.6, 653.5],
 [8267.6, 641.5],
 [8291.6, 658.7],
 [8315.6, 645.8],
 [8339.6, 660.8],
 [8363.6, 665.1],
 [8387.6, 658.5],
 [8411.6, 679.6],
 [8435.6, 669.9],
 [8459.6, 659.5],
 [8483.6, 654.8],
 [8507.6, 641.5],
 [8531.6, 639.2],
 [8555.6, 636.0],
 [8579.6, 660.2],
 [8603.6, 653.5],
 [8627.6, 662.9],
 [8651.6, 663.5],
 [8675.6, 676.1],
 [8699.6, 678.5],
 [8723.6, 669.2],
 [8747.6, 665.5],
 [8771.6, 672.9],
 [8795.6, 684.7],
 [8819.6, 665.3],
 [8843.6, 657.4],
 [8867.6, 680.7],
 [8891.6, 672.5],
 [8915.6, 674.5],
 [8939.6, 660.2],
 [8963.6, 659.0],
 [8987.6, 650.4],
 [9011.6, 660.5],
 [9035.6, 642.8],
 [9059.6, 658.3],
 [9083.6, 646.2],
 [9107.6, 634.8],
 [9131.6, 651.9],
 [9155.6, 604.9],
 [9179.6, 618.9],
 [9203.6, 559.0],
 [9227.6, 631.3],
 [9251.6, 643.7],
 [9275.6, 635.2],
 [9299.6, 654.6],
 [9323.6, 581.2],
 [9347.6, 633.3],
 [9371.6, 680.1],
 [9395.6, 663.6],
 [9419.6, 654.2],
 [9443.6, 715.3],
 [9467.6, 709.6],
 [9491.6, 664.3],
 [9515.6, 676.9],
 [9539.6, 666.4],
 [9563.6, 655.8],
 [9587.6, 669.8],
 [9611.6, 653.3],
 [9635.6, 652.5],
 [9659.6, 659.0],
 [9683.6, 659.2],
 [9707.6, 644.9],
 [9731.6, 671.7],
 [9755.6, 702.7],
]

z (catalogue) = 0.077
